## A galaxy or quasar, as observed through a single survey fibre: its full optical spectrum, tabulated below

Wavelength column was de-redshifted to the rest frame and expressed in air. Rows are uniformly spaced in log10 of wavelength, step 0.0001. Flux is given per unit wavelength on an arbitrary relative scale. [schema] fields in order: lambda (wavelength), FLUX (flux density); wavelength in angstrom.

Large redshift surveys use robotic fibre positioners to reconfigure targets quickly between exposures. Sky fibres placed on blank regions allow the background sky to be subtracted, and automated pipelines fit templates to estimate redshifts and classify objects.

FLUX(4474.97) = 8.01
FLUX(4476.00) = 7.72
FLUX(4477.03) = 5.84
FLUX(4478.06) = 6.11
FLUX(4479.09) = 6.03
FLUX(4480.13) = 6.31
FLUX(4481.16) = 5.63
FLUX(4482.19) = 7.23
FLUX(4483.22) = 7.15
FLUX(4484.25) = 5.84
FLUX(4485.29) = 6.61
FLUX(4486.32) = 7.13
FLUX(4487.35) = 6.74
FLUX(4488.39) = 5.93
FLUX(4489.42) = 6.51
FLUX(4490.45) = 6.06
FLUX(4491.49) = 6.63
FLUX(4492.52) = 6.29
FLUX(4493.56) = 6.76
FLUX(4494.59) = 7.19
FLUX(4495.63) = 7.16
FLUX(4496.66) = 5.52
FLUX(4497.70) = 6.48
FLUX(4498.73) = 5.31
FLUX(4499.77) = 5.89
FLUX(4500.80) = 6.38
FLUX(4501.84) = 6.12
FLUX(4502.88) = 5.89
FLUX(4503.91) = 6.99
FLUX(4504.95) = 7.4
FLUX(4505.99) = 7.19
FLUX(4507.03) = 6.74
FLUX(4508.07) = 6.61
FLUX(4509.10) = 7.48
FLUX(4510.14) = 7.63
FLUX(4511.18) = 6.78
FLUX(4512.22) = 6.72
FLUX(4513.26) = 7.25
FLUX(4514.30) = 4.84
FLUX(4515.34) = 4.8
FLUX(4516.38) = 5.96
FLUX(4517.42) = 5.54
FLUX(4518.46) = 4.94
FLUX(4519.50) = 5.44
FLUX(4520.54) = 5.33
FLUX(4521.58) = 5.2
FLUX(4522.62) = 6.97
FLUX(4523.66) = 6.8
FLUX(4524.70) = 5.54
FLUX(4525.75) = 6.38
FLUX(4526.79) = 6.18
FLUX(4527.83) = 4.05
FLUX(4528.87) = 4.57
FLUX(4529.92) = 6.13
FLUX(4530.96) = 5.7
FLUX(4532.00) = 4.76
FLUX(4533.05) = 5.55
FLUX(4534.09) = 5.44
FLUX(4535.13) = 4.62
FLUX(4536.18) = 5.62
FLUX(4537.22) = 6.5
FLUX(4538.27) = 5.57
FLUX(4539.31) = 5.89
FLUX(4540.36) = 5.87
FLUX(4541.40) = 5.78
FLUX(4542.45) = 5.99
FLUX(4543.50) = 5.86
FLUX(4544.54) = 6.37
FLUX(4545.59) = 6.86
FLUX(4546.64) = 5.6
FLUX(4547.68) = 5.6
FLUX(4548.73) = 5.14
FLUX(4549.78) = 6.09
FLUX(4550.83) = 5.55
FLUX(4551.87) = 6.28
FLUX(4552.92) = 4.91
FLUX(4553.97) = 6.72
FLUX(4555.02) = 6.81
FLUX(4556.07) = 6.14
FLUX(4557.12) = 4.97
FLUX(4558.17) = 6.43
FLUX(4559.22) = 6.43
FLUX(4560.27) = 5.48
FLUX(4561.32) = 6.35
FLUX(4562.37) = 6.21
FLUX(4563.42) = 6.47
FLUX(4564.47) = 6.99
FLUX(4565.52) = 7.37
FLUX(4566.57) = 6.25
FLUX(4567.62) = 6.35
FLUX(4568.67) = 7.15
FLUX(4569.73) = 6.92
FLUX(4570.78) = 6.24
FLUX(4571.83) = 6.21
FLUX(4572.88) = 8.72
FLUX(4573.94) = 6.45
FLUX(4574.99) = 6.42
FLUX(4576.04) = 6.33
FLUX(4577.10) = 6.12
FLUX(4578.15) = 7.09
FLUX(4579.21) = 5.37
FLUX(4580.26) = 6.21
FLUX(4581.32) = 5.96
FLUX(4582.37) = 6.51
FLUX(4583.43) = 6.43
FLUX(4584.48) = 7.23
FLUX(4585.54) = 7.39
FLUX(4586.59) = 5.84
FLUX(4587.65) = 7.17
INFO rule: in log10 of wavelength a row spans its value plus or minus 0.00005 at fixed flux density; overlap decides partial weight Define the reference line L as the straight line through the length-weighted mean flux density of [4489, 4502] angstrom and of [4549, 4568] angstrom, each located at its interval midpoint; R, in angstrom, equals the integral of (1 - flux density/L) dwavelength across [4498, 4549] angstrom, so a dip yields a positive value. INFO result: 2.6 angstrom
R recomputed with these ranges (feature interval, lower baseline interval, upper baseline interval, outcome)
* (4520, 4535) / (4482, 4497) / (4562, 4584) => 2.3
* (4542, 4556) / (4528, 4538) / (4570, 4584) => -0.5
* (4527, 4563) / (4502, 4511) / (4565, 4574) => 5.9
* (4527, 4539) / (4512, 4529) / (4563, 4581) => 1.1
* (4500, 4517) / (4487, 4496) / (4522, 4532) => -1.0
